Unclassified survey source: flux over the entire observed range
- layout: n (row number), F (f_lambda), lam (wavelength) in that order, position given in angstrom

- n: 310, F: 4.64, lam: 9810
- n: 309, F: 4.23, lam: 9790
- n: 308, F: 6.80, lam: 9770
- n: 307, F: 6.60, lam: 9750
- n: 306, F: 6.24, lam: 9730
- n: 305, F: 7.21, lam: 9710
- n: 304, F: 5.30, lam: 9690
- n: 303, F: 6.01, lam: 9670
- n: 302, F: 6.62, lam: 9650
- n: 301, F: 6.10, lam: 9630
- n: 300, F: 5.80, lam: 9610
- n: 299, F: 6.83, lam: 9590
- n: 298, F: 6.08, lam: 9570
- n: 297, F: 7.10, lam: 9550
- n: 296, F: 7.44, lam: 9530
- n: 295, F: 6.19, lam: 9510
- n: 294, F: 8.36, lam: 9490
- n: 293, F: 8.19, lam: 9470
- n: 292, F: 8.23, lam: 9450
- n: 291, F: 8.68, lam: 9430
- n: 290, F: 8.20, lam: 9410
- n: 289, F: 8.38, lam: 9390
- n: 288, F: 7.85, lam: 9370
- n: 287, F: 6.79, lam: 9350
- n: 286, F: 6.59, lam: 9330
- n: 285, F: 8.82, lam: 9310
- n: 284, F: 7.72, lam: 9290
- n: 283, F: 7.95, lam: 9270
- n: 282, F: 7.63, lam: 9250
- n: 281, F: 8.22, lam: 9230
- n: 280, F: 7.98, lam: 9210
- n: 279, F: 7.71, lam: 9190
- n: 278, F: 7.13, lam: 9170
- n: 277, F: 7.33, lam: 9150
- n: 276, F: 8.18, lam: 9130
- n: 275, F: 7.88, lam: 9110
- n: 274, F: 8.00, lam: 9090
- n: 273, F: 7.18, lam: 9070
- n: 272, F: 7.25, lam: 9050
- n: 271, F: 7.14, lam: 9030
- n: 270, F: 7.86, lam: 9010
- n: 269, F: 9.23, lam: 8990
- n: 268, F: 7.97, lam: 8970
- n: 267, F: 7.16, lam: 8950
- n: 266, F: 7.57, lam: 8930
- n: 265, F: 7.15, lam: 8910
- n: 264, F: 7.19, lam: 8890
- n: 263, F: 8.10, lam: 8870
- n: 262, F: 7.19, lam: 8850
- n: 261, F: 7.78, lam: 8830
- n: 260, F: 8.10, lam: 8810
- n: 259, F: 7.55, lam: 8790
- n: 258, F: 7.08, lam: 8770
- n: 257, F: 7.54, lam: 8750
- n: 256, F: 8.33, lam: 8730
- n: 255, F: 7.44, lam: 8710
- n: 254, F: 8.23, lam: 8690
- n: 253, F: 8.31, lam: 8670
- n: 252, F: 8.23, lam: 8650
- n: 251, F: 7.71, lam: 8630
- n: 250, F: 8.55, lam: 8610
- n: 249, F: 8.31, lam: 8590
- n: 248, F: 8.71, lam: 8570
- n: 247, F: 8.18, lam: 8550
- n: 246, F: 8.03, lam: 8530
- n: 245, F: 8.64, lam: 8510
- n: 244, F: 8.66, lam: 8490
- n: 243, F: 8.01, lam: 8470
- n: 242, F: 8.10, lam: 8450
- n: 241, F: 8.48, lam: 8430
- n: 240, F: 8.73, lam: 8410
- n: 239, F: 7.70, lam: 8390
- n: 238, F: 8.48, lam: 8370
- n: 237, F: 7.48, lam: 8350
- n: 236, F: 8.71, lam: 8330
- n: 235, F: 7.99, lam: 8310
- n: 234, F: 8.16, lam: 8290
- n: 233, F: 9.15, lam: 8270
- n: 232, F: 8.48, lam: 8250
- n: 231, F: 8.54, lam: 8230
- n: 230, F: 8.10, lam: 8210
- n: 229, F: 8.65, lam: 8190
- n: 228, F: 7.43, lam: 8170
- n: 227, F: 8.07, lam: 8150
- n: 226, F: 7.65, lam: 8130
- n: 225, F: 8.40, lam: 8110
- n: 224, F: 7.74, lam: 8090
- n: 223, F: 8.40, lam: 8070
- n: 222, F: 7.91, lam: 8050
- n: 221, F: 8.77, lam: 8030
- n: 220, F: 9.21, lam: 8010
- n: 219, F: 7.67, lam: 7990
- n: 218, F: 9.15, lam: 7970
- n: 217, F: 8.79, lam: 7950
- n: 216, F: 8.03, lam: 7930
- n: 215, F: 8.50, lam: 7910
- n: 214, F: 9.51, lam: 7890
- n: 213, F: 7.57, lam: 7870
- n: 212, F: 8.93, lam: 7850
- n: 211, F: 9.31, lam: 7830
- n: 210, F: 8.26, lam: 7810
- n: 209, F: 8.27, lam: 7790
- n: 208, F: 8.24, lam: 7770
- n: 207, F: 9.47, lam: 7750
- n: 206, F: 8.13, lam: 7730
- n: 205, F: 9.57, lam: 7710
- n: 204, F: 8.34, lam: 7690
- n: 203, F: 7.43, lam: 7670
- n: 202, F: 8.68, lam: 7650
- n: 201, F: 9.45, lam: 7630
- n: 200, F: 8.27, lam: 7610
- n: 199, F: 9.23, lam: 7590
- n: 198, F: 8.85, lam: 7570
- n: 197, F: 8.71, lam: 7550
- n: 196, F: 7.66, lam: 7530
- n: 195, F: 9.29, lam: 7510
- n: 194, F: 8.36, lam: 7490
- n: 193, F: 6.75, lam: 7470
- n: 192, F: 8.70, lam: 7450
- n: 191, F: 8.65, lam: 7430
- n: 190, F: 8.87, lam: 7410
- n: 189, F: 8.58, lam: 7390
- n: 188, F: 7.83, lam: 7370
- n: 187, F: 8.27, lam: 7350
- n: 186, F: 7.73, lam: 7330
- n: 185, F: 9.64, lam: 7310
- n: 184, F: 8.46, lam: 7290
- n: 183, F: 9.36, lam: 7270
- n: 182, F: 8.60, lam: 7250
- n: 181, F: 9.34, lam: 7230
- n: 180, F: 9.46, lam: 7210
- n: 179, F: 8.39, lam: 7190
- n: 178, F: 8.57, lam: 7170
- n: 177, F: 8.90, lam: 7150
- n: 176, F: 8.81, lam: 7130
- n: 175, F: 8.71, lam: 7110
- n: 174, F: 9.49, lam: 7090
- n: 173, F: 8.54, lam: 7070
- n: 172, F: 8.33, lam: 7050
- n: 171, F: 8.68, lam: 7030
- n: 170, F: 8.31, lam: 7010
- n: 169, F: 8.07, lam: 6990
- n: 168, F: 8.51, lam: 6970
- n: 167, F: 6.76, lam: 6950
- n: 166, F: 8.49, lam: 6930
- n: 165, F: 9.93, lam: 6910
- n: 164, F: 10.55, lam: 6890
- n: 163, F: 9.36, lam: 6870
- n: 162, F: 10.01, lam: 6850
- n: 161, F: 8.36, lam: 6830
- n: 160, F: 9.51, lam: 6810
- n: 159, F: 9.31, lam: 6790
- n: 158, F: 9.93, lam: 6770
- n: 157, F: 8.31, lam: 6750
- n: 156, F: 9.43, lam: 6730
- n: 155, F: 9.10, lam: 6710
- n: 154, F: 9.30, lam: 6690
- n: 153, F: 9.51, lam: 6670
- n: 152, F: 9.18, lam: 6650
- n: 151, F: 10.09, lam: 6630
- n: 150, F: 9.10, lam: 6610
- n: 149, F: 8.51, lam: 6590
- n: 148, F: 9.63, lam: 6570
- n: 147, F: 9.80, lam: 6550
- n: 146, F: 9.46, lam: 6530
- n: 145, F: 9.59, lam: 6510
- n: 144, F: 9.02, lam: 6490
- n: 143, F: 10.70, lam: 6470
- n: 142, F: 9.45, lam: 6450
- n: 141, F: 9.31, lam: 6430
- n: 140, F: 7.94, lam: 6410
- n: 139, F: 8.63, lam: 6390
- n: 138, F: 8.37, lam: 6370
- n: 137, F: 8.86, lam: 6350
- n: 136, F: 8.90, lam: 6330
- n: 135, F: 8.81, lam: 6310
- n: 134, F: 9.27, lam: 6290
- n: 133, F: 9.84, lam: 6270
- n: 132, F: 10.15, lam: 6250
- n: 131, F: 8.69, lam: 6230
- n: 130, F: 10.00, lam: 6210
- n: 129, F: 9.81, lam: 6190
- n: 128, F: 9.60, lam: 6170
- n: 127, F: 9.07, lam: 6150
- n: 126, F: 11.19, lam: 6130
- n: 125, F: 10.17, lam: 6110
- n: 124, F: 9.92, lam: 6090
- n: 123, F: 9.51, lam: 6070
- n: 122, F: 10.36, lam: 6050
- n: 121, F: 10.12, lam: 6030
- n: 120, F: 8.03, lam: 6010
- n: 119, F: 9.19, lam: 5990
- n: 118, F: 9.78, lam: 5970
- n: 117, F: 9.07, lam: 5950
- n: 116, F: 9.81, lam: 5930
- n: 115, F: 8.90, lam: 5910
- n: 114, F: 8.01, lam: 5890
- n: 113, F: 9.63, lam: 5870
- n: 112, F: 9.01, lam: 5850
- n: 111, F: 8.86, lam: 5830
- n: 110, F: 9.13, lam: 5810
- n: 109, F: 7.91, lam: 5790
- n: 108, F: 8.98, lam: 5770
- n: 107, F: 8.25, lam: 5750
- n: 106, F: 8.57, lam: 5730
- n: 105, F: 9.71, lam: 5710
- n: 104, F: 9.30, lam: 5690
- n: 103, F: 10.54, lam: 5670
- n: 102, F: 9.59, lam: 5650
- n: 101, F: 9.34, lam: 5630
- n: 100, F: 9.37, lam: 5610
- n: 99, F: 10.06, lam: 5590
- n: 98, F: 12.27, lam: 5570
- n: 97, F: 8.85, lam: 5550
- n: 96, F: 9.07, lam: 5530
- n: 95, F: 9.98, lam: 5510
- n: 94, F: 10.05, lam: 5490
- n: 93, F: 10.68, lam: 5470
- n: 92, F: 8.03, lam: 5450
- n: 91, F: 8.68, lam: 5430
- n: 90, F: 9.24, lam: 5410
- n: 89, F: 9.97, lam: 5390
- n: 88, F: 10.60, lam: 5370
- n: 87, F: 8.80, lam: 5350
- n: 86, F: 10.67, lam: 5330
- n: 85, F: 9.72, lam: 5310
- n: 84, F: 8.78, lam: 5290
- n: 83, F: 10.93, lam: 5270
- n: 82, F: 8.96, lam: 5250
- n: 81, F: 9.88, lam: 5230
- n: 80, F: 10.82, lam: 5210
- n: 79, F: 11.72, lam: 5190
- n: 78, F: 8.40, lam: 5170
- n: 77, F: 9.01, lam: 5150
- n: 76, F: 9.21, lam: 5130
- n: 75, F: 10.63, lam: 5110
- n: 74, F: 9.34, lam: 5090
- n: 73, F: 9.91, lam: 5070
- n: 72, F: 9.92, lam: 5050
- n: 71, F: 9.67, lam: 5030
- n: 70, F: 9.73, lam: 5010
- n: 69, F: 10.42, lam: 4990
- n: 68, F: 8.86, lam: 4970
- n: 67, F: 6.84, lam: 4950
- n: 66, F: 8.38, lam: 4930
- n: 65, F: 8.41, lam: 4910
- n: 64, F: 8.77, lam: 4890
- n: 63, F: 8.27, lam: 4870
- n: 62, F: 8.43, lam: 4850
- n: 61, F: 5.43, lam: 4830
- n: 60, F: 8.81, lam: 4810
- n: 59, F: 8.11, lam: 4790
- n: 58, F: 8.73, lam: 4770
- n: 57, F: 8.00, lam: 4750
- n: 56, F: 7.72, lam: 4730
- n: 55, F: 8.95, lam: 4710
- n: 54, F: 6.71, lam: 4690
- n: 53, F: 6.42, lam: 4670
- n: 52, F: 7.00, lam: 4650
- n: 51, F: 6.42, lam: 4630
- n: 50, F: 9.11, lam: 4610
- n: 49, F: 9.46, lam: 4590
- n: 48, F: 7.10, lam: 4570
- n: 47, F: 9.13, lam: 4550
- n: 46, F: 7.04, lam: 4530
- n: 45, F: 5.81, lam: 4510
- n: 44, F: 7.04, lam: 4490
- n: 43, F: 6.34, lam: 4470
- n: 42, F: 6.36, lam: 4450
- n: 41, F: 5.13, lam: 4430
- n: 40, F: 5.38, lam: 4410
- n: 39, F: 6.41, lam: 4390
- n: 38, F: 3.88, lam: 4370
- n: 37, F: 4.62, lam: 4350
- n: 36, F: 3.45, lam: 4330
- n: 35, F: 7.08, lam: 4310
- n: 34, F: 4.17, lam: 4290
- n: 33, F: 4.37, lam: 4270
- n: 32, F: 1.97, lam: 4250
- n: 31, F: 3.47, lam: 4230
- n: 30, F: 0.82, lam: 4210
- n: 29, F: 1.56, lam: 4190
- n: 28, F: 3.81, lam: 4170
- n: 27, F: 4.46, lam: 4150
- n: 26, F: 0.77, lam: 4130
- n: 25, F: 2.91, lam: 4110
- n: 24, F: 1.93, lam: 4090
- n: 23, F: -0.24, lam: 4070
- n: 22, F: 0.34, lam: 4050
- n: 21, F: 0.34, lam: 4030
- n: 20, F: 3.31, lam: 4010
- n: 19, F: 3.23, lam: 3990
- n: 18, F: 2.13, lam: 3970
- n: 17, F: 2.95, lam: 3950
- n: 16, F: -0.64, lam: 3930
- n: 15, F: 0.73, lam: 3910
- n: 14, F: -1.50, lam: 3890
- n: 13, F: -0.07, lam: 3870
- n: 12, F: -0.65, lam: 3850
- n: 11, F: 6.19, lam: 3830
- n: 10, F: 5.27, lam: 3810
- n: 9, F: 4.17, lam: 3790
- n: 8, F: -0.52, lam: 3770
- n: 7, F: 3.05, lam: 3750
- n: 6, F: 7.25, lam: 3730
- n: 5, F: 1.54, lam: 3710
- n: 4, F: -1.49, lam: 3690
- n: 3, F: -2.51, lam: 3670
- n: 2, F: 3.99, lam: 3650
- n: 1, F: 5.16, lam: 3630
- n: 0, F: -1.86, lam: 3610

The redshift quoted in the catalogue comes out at 0.139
